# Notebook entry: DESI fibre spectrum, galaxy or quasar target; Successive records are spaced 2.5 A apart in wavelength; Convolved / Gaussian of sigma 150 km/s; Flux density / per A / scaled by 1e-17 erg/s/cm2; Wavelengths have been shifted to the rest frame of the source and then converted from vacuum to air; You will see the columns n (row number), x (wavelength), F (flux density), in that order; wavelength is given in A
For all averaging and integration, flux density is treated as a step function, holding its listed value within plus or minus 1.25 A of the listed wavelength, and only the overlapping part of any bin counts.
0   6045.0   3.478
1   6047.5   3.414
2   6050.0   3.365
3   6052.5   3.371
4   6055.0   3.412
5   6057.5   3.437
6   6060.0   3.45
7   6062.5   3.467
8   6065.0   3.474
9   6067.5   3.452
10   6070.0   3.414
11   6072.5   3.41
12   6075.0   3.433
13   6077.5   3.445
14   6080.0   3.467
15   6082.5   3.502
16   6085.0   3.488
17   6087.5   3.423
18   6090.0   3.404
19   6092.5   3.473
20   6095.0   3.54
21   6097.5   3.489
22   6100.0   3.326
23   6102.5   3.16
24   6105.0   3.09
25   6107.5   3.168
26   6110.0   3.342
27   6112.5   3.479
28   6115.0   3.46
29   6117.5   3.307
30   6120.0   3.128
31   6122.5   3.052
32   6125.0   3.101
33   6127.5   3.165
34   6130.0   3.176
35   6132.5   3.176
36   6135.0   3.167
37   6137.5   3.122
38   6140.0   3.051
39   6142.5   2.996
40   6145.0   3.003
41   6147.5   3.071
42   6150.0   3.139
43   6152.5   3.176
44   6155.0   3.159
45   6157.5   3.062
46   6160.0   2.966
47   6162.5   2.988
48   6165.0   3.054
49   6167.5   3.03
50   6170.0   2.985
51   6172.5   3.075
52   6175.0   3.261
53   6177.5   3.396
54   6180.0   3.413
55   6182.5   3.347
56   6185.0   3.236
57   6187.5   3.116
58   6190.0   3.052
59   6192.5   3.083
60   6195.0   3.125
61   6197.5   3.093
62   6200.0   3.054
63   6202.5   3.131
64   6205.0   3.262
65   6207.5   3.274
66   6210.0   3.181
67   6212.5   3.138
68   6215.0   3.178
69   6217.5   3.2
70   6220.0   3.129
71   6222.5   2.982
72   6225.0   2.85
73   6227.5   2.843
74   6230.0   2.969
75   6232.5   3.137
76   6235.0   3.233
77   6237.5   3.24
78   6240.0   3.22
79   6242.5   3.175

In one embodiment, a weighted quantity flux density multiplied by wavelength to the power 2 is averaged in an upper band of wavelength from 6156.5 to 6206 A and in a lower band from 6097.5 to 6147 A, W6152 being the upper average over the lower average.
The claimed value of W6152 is 1.00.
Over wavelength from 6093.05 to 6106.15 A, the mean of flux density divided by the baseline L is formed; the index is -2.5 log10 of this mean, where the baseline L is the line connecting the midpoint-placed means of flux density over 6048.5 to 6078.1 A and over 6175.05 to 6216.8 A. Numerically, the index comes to 0.01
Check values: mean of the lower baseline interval 3.43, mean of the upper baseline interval 3.19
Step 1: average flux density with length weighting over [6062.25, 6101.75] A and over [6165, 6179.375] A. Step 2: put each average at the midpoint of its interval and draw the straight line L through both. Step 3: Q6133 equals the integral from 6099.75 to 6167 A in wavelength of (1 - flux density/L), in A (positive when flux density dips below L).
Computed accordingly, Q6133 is 2.7 A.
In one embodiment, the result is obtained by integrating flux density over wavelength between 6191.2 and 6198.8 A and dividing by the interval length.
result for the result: 3.1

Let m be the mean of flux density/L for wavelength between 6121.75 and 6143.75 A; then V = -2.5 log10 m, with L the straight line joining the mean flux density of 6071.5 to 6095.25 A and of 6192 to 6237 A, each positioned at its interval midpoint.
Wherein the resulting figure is 0.07 mag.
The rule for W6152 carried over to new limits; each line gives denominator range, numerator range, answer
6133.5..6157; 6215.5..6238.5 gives 1.02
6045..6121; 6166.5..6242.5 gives 0.96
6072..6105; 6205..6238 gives 0.95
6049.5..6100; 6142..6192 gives 0.94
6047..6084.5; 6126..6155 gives 0.93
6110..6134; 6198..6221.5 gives 1.01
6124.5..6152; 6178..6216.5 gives 1.04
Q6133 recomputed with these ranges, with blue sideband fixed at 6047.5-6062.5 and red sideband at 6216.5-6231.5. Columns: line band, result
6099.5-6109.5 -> 0.31 A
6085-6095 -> -0.38 A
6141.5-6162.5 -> 0.70 A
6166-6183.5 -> -0.54 A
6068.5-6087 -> -0.52 A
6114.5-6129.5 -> 0.27 A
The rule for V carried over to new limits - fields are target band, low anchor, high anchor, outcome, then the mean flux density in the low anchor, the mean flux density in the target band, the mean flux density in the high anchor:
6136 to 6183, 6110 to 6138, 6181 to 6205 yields 0.02 mag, 3.22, 3.12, 3.15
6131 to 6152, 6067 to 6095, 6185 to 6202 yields 0.06 mag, 3.45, 3.09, 3.1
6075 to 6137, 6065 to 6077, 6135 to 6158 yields -0.01 mag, 3.43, 3.31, 3.09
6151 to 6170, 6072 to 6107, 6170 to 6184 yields 0.08 mag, 3.4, 3.06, 3.27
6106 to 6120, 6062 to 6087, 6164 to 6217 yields 0.01 mag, 3.45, 3.33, 3.17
